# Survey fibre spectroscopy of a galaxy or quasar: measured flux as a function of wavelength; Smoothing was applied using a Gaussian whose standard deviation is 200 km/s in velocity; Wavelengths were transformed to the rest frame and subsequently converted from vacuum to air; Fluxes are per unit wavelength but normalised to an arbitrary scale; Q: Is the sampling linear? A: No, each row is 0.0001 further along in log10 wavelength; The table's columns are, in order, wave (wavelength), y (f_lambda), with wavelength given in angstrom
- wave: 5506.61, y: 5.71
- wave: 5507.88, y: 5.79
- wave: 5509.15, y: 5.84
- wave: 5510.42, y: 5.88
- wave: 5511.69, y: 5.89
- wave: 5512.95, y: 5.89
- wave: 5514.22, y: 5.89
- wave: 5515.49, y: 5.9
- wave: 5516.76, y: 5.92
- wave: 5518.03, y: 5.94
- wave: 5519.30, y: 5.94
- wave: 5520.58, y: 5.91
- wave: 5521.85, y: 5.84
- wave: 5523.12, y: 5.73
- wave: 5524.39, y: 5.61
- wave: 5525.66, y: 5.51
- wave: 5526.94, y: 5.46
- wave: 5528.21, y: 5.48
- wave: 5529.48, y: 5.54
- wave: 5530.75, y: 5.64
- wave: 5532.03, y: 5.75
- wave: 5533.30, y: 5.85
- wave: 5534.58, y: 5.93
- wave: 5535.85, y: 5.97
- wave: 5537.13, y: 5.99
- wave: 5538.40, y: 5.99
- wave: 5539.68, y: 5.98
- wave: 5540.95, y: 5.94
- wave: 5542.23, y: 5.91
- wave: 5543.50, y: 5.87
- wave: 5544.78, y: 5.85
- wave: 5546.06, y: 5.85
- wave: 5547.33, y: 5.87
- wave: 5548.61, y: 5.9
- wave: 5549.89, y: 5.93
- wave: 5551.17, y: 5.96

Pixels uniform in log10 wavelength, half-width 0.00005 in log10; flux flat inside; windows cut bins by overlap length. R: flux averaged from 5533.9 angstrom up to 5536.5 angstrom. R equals 5.93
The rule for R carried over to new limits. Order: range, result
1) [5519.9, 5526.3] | 5.72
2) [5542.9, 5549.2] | 5.87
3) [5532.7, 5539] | 5.95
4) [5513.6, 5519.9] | 5.92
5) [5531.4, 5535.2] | 5.84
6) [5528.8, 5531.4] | 5.59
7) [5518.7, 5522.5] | 5.89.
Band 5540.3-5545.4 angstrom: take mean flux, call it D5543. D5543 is 5.9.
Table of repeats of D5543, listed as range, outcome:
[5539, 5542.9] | 5.95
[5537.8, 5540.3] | 5.97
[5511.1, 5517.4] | 5.91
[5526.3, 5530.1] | 5.5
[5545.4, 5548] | 5.86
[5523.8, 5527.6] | 5.52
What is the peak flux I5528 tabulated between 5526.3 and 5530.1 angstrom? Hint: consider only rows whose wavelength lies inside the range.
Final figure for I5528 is 5.54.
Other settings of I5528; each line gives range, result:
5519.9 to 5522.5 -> 5.91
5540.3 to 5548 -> 5.94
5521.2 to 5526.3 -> 5.84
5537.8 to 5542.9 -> 5.99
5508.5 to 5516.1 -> 5.9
